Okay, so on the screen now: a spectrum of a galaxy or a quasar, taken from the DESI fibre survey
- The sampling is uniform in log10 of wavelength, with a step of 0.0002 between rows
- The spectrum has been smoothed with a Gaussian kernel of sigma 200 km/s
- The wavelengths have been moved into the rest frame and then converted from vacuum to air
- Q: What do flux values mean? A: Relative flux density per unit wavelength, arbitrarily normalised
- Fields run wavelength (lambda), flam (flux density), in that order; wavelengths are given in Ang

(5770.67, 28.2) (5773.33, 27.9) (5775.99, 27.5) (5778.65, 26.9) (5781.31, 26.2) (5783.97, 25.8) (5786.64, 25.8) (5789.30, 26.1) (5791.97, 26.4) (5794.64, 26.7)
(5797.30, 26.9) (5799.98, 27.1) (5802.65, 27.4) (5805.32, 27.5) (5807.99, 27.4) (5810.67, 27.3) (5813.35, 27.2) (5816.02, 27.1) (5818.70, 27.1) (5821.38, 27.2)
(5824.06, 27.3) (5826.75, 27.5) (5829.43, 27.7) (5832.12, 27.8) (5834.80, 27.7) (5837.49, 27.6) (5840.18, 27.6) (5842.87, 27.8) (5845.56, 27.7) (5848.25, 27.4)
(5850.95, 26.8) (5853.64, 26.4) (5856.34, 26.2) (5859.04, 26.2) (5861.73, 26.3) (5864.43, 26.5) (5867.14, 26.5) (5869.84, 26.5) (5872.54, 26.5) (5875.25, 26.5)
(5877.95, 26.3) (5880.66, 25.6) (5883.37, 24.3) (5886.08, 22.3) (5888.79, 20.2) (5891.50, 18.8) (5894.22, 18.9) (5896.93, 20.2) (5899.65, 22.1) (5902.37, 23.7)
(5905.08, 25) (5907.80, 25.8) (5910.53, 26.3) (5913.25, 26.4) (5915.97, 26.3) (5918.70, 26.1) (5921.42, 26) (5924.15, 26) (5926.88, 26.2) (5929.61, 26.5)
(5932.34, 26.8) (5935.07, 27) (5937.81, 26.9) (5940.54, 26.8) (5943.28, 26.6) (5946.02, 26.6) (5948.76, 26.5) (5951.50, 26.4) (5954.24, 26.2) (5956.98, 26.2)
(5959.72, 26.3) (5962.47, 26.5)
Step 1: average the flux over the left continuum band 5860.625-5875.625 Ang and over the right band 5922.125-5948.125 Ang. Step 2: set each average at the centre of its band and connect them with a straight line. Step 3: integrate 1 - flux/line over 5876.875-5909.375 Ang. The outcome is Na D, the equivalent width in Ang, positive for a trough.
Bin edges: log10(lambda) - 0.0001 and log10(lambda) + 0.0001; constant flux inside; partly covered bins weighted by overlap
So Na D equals 4.6 Ang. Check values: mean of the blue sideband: 26.5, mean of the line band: 22.8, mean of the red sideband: 26.6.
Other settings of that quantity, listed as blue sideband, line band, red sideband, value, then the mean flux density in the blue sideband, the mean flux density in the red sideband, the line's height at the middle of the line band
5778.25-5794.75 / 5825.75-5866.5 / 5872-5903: -4.91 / 26.2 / 22.8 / 24.2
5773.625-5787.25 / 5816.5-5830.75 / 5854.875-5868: -0.48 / 26.6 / 26.3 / 26.4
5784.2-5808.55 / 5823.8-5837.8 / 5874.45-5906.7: -1.28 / 26.7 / 22.8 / 25.3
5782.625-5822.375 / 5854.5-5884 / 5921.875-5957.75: 0.57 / 26.9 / 26.5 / 26.7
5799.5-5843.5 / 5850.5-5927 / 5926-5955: 6.11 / 27.4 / 26.6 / 27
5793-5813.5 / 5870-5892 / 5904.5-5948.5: 2.07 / 27.2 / 26.4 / 26.7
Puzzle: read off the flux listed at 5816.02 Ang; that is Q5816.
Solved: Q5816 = 27.1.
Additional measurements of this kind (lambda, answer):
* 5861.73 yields 26.3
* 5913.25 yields 26.4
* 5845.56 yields 27.7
